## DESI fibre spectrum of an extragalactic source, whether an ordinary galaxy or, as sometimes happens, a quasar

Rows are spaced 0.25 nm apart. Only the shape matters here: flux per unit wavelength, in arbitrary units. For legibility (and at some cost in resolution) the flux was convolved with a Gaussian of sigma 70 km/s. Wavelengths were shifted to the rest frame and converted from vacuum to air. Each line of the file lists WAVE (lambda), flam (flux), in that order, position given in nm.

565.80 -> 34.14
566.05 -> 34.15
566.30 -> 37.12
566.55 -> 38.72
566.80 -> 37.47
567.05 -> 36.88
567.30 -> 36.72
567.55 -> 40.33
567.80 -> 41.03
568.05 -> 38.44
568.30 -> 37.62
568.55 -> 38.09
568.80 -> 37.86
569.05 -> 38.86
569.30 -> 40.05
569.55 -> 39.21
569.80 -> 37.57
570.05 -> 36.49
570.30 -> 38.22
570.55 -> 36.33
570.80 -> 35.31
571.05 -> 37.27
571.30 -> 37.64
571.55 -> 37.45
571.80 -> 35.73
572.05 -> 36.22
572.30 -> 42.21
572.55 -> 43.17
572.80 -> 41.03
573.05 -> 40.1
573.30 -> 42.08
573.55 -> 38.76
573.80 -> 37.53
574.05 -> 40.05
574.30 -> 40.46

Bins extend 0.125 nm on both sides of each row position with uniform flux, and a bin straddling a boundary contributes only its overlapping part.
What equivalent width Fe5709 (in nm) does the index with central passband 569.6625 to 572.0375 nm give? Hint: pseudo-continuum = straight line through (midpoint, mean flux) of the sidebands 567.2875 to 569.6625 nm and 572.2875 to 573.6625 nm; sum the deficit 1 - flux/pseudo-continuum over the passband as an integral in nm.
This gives 0.19 nm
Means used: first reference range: 38.9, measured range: 36.9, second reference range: 41.2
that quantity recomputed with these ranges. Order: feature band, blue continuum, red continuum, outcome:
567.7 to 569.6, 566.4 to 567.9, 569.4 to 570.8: -0.05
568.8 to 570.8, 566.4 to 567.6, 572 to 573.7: 0.07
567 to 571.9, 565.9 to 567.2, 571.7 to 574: 0.03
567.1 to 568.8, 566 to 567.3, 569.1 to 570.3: -0.04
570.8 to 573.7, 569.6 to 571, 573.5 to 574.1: -0.09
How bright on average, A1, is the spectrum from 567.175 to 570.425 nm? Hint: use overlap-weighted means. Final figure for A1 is 38.5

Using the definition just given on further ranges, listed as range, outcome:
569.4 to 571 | 37.2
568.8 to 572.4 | 37.7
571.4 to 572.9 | 39.2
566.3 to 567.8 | 38.2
